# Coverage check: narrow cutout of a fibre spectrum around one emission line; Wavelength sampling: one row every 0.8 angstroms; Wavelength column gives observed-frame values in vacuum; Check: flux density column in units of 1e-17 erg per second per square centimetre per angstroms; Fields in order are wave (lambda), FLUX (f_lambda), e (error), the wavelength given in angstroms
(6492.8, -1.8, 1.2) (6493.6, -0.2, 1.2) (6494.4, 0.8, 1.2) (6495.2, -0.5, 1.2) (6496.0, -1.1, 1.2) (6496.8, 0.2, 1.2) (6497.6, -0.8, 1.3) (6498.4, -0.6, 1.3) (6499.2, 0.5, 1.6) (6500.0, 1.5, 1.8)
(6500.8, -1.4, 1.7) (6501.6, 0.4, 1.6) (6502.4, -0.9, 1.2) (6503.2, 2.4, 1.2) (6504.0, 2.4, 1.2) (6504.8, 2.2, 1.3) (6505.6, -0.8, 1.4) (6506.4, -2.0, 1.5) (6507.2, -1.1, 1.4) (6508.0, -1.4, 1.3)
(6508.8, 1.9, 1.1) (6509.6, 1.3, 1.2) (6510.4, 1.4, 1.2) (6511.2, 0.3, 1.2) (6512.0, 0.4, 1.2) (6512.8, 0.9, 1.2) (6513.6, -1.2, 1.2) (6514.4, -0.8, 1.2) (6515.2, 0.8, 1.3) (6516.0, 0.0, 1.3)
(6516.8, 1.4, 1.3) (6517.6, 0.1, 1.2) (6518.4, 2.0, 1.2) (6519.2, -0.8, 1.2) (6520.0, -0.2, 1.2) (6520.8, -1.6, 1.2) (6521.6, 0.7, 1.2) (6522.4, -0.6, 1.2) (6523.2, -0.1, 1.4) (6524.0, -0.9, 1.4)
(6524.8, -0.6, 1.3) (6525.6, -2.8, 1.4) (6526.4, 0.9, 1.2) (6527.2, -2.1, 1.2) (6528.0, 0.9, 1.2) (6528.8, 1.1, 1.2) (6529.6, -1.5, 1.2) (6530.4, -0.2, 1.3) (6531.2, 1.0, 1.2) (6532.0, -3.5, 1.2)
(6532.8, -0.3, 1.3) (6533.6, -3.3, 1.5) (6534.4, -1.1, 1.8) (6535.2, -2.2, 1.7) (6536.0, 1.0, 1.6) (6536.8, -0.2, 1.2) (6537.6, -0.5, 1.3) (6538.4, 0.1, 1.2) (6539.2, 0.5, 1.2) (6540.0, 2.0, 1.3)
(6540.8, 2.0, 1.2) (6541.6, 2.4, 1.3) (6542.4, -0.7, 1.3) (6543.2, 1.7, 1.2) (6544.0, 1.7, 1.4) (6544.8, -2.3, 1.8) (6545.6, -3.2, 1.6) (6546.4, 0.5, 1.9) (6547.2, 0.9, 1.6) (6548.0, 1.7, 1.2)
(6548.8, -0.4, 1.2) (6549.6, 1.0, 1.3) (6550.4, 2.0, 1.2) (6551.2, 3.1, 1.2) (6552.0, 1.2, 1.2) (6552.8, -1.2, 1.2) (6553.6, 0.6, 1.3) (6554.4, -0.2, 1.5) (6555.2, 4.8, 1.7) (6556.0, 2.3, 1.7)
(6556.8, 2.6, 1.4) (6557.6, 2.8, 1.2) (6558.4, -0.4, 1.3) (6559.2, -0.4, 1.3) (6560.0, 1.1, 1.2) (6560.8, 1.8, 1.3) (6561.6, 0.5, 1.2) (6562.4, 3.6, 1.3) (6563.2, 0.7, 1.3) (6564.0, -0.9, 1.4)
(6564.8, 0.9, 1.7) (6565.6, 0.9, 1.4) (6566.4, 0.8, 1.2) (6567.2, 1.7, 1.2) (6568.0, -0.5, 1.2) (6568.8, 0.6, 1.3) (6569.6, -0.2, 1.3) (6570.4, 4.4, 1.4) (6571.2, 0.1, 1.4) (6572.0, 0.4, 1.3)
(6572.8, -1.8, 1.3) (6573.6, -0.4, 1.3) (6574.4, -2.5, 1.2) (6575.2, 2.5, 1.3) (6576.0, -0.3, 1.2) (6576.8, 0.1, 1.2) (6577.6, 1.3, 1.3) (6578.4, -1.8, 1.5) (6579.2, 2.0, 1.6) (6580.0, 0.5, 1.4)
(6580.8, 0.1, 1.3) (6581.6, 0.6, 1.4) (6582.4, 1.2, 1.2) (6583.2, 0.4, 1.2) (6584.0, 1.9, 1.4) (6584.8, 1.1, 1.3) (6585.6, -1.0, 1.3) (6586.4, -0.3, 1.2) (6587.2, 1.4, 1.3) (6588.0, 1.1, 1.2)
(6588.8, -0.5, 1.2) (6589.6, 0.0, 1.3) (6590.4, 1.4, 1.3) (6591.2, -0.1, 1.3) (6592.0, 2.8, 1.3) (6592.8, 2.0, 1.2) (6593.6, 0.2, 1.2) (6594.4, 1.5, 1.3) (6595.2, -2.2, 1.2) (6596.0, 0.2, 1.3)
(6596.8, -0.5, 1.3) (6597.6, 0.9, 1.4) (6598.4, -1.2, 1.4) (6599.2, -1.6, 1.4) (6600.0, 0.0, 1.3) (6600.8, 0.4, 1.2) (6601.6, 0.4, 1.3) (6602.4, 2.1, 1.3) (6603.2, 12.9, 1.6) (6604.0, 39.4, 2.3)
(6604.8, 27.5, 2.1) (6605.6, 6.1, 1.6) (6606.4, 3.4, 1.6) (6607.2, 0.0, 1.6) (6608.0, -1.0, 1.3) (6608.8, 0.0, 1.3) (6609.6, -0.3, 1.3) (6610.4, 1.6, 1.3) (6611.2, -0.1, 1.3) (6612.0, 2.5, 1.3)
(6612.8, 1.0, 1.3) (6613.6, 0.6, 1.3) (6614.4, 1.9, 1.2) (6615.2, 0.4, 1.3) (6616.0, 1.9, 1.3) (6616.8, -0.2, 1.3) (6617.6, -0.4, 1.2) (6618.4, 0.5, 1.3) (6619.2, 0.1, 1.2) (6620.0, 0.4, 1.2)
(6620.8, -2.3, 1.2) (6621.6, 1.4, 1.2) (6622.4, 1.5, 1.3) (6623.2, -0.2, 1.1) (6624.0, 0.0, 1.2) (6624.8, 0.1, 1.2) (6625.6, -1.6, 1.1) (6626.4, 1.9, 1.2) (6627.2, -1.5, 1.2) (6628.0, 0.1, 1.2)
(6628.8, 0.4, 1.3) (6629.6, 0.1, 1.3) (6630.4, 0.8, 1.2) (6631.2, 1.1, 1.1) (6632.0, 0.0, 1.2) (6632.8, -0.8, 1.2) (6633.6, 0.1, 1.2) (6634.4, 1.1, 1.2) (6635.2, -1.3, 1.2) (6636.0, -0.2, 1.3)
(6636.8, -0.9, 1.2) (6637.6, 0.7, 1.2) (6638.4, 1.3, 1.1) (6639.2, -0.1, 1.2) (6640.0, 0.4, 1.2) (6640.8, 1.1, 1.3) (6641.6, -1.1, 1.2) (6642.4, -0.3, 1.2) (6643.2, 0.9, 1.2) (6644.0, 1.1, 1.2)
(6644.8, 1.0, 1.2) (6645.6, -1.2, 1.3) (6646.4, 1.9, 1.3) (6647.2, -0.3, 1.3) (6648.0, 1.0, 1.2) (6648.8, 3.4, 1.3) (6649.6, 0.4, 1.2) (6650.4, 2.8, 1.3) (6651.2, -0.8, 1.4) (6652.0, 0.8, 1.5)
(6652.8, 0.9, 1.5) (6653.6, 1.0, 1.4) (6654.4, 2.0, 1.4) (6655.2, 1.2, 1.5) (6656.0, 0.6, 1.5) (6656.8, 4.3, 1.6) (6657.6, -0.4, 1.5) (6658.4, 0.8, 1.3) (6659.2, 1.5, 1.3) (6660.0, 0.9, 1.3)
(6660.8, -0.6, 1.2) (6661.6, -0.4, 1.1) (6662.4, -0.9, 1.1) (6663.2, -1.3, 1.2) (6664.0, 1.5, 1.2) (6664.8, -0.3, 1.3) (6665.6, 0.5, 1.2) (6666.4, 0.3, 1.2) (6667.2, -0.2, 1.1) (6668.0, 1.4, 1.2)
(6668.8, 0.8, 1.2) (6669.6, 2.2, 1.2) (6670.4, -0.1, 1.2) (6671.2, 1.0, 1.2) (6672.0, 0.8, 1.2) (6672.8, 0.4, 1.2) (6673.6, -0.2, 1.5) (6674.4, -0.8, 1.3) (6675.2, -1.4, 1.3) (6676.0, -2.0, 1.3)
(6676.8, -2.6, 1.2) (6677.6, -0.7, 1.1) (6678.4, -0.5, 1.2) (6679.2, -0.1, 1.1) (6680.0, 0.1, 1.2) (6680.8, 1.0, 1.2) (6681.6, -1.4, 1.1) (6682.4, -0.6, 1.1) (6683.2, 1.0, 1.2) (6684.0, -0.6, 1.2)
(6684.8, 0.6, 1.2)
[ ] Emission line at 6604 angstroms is H-alpha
